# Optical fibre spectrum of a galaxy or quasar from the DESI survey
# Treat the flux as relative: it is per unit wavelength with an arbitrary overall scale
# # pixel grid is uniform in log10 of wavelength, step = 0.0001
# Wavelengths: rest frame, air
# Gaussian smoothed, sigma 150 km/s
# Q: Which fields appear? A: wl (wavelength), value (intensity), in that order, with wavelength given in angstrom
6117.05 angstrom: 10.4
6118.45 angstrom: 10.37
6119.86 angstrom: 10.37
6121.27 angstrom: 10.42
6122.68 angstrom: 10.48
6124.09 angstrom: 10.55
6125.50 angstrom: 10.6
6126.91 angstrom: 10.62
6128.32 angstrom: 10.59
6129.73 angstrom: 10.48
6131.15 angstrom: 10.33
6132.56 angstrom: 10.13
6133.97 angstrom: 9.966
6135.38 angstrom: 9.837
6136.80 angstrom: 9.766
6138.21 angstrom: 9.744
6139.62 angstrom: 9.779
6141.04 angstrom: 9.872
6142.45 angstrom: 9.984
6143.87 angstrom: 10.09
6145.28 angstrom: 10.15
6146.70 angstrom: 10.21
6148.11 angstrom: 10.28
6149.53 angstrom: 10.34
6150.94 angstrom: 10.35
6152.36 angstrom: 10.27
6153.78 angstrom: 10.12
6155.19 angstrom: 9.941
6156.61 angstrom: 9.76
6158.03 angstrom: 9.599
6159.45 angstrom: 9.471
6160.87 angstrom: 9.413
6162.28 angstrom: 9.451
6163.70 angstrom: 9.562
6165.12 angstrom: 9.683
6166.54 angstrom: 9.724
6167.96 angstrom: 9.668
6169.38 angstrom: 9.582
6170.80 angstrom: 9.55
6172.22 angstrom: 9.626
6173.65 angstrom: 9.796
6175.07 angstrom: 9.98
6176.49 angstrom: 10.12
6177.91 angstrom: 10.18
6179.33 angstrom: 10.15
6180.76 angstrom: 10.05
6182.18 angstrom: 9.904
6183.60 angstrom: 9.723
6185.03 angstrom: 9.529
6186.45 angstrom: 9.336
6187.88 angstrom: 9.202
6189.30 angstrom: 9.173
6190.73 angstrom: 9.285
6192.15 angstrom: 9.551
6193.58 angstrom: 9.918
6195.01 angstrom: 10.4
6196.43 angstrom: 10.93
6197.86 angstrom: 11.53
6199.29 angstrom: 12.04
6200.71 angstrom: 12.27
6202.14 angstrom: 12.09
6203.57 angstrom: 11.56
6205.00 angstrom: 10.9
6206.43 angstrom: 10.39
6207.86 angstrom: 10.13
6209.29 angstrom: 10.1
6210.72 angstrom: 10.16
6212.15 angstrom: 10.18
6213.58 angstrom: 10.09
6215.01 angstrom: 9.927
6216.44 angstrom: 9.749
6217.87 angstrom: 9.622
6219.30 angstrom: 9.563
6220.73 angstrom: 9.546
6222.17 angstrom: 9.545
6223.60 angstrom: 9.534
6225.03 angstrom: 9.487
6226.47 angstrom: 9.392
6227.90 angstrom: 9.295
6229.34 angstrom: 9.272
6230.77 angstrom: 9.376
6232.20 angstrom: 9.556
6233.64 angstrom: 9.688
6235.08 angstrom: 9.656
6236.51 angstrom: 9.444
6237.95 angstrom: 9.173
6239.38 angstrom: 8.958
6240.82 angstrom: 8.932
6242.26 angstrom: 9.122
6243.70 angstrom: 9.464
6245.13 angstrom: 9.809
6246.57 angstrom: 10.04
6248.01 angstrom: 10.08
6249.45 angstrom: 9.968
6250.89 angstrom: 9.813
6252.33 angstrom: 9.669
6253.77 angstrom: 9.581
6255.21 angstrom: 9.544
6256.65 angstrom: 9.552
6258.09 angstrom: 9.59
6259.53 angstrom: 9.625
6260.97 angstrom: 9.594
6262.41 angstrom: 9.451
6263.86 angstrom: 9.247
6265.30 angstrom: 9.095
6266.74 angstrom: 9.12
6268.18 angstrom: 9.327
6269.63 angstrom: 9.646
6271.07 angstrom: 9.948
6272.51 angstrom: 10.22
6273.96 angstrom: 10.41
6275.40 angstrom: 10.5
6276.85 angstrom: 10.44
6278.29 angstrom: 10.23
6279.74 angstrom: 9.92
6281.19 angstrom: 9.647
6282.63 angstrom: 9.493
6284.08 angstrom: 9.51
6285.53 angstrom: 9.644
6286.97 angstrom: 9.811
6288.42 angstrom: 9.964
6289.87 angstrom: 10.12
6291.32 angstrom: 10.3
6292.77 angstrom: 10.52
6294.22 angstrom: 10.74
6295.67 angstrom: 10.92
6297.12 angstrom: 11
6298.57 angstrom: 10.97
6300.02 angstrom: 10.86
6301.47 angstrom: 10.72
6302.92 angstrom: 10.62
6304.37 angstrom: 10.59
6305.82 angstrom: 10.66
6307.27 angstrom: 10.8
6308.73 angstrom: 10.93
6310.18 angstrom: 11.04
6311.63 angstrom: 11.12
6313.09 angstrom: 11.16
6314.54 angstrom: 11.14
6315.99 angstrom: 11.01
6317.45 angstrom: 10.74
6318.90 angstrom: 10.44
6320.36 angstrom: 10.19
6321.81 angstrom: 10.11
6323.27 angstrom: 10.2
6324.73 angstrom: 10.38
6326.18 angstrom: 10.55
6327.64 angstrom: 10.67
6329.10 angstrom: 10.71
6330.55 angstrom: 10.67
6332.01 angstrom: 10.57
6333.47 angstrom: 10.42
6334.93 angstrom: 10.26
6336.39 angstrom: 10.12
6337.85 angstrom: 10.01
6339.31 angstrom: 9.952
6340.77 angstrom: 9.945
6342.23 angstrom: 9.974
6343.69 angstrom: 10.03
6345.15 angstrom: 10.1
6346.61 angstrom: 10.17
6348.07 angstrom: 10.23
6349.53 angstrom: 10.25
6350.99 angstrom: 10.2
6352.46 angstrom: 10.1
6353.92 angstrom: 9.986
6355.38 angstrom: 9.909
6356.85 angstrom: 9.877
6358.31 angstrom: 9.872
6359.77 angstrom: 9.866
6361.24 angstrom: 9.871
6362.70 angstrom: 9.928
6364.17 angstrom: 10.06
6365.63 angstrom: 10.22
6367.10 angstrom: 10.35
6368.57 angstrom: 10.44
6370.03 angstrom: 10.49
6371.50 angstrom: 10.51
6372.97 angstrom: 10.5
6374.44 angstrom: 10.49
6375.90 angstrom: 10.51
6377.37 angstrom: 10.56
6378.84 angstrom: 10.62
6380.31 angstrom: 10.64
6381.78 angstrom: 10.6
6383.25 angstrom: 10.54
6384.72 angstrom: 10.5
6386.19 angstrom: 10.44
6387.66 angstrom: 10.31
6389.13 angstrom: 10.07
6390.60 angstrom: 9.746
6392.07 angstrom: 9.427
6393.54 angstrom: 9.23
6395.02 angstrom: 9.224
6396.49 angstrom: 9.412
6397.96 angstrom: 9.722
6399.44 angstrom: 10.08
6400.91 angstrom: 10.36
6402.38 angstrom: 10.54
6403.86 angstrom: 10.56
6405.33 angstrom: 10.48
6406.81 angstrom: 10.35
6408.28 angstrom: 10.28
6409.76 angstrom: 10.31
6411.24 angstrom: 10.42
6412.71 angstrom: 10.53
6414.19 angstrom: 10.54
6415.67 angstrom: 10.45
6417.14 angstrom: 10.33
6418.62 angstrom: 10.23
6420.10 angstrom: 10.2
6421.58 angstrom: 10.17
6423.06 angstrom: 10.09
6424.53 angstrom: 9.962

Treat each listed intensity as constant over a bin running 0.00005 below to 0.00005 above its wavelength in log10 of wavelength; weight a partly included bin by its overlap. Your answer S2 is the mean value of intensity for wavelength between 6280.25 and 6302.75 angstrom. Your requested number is 10.3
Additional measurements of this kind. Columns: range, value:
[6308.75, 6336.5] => 10.6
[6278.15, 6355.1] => 10.4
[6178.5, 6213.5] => 10.3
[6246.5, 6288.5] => 9.75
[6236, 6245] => 9.22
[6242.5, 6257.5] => 9.73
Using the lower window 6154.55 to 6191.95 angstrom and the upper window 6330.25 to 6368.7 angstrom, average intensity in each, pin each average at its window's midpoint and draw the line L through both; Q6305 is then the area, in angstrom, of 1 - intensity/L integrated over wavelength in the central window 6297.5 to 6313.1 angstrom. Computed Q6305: -1.3 angstrom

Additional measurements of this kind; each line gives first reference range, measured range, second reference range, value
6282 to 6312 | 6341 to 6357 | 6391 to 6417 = 0.4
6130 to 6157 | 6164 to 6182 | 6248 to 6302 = 0.4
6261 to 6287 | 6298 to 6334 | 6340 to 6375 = -2.7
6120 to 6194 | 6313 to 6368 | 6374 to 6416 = -0.5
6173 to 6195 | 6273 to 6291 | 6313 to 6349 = 0.3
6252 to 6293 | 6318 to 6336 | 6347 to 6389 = -0.7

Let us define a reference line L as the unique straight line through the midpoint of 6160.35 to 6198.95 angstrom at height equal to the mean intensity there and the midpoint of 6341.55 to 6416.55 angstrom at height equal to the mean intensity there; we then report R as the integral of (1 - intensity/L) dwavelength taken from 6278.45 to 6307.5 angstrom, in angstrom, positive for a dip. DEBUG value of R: -0.8 angstrom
